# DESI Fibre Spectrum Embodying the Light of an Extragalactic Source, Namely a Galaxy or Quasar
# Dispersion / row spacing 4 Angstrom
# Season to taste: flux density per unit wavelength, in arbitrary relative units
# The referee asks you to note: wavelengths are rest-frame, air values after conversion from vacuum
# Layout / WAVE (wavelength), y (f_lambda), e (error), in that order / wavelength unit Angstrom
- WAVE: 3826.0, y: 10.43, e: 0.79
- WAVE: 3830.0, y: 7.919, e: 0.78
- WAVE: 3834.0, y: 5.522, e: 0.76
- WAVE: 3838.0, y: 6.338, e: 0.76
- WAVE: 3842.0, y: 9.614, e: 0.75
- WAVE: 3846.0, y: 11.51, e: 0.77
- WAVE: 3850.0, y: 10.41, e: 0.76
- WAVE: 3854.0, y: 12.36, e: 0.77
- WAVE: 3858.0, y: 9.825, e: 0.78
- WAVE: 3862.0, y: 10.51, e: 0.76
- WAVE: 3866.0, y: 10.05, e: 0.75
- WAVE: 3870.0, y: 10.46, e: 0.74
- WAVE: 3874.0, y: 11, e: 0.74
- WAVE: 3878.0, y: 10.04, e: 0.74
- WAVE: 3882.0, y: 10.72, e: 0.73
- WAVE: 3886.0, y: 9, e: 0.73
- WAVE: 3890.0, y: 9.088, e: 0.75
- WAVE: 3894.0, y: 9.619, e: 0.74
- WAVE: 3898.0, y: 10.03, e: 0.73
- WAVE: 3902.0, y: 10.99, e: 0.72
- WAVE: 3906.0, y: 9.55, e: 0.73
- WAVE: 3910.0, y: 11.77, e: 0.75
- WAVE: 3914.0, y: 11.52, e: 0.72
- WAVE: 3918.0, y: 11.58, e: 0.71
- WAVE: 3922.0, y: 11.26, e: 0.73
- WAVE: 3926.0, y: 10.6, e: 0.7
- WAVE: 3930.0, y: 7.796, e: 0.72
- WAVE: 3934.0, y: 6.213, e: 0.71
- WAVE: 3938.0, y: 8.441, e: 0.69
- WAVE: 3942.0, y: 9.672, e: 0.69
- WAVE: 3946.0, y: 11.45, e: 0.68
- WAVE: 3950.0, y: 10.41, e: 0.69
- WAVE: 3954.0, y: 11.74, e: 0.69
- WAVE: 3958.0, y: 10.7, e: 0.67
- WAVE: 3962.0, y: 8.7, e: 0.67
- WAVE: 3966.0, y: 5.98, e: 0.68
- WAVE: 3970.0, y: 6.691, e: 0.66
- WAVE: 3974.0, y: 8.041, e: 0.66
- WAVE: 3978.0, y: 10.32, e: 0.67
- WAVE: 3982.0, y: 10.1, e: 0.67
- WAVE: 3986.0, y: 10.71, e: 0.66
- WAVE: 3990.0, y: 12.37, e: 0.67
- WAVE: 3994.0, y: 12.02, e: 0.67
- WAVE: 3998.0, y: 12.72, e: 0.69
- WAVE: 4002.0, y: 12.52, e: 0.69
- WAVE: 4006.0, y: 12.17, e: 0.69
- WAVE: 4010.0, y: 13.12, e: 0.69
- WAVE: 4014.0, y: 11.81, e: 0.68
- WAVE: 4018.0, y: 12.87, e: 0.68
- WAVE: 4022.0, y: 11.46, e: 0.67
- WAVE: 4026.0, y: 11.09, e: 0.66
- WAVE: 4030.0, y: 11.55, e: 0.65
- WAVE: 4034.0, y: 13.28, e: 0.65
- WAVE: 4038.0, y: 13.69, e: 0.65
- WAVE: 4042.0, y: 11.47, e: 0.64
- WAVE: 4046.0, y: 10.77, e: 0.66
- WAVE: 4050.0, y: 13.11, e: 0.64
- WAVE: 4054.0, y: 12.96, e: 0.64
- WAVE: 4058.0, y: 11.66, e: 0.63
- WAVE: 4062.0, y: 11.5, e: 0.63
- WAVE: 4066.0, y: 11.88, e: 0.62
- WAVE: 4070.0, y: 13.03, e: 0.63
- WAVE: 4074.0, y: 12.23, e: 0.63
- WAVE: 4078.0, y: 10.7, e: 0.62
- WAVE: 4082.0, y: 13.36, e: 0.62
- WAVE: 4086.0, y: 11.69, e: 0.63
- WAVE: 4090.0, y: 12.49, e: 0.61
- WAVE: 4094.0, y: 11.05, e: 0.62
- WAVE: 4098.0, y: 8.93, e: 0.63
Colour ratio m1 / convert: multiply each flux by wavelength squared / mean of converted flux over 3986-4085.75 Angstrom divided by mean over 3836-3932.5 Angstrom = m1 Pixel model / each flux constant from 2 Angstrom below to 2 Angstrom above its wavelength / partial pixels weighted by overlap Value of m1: 1.3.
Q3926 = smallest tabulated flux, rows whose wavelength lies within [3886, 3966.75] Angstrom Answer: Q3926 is 5.98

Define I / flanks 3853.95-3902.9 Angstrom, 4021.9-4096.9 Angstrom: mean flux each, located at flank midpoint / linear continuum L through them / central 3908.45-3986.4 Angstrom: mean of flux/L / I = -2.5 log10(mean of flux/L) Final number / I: 0.13 mag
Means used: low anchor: 10.2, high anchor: 12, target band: 9.65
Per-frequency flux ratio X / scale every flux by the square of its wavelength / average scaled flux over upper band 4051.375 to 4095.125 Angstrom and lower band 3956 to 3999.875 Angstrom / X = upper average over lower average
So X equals 1.29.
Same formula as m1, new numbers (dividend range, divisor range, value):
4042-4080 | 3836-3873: 1.31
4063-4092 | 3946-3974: 1.41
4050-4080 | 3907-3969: 1.31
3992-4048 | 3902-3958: 1.25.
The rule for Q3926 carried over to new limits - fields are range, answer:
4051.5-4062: 11.5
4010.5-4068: 10.77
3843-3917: 9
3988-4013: 12.02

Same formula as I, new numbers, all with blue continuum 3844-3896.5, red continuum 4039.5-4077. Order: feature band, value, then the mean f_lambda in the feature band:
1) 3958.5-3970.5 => 0.42 mag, 7.62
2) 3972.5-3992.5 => 0.10 mag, 10.4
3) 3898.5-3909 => 0.03 mag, 10.4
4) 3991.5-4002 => -0.08 mag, 12.4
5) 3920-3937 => 0.21 mag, 8.94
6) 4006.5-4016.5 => -0.07 mag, 12.4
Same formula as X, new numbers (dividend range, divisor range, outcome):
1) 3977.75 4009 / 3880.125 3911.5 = 1.23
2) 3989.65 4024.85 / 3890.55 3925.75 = 1.21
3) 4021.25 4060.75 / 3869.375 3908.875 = 1.30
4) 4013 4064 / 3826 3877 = 1.38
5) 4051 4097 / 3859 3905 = 1.31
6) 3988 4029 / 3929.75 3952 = 1.39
